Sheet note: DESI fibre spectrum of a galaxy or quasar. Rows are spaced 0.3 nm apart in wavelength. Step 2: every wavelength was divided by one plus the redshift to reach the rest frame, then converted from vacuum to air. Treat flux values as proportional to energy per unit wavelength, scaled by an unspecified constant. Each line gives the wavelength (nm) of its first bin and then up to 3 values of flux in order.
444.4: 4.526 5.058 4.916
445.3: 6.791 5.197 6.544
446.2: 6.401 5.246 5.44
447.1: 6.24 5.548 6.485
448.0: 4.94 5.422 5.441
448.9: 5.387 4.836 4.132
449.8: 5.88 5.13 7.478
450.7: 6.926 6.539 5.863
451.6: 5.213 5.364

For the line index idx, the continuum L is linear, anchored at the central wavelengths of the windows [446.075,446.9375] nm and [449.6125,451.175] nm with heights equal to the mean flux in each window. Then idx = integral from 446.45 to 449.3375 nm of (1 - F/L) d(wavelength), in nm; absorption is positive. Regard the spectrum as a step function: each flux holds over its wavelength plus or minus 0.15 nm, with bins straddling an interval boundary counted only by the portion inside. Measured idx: 0.19 nm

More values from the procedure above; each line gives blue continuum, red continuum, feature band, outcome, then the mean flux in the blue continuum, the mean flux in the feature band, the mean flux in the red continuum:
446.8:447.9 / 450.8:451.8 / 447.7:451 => 0.16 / 5.95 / 5.64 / 5.9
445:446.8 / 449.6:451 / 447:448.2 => 0.05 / 5.89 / 5.77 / 6.29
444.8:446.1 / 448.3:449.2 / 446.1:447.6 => -0.04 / 5.85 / 5.78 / 5.32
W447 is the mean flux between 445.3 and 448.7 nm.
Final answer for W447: 5.77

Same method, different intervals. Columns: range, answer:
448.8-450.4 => 5.29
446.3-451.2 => 5.7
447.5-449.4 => 5.39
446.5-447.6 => 5.71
